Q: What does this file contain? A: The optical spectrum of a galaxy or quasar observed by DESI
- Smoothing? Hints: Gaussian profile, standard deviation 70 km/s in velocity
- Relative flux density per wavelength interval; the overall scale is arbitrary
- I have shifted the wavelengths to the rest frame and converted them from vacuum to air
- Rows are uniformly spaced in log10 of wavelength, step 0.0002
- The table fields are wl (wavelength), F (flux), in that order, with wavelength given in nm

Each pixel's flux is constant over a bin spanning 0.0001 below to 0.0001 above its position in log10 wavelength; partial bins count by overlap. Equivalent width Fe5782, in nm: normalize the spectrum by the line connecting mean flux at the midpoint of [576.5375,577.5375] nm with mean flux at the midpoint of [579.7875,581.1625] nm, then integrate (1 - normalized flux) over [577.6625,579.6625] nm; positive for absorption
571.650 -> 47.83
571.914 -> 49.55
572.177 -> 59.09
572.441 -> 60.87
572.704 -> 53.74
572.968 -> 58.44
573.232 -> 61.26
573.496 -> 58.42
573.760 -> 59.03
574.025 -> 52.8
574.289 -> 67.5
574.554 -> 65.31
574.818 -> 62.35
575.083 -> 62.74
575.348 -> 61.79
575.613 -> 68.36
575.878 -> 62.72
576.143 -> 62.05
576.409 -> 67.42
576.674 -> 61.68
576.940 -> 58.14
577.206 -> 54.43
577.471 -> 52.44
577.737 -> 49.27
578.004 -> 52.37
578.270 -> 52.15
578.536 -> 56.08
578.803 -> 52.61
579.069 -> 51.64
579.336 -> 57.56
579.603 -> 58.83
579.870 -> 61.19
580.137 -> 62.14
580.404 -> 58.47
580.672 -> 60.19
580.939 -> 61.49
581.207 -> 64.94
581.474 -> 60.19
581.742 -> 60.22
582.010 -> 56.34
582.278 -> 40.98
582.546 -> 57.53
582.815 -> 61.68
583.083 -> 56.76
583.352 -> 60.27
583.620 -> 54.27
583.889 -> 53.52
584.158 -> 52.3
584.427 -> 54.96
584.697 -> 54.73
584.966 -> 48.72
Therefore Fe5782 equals 0.17 nm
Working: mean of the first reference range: 57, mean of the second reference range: 60.9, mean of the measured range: 53.7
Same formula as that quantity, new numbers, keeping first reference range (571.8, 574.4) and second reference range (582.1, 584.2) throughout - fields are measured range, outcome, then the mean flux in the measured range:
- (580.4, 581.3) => -0.097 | 61.5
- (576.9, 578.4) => 0.100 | 52.8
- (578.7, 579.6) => 0.023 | 54.7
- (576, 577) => -0.100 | 62.6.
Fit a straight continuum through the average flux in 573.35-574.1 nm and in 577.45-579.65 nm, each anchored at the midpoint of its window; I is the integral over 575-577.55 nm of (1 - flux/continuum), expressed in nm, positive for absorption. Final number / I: -0.282 nm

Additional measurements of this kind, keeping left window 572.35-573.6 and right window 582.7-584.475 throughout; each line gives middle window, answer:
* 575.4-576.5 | -0.13 nm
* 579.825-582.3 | -0.11 nm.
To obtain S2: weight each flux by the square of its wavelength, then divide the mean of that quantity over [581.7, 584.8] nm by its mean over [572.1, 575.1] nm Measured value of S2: 0.95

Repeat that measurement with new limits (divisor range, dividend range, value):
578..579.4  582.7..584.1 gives 1.08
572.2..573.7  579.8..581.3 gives 1.07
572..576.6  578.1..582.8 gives 0.95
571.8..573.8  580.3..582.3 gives 1.05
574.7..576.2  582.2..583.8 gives 0.90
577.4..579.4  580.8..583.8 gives 1.11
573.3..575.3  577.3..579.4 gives 0.88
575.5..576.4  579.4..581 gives 0.94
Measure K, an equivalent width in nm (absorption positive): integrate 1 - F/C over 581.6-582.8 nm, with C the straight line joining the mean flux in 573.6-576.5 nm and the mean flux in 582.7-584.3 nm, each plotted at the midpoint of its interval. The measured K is 0.06 nm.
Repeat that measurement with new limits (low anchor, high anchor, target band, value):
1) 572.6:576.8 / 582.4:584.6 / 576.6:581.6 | 0.154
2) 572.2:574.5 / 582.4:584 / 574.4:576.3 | -0.158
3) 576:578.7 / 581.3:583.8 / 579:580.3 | -0.047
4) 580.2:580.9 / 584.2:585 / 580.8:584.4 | -0.023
